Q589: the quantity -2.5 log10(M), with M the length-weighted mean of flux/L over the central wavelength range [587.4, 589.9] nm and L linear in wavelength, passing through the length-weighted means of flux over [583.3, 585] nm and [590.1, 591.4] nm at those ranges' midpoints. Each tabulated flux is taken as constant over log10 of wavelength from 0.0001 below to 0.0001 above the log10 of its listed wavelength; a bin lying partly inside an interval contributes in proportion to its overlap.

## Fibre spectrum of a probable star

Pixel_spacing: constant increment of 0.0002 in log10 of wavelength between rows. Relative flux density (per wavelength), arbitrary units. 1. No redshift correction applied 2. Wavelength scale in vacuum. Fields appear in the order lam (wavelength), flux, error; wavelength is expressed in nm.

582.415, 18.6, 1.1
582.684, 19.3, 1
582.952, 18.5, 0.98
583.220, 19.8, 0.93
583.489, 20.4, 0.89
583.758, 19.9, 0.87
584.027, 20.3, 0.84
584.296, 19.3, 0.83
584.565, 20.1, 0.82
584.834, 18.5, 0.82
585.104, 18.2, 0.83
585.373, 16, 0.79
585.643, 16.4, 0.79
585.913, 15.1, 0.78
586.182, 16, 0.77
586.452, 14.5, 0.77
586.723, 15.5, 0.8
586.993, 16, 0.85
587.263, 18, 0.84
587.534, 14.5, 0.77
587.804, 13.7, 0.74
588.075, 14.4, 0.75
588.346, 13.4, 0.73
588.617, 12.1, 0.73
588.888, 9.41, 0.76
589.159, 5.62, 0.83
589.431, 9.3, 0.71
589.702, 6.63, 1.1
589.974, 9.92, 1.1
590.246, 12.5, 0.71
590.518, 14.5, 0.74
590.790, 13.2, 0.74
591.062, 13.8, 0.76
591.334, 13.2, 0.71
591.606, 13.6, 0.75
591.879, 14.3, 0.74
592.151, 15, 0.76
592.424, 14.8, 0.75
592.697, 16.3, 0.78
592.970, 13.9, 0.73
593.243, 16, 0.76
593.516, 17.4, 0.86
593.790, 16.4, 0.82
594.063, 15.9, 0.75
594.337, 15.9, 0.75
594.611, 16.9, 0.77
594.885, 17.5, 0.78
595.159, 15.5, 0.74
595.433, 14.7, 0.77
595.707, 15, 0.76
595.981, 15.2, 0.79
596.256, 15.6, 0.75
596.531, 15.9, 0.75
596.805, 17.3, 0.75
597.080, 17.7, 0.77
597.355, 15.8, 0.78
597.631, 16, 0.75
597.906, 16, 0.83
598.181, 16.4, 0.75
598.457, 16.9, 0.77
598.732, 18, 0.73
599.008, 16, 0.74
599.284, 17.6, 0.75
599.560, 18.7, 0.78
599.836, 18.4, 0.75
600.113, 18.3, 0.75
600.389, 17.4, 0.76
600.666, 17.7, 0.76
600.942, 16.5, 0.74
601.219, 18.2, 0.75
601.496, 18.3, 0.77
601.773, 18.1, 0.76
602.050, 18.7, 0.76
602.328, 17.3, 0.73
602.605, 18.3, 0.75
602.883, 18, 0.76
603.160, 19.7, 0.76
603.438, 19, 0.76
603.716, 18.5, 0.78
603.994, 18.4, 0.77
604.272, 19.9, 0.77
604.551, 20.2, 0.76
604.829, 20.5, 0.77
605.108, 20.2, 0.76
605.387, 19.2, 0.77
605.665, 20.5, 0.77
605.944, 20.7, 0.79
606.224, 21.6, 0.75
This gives 0.38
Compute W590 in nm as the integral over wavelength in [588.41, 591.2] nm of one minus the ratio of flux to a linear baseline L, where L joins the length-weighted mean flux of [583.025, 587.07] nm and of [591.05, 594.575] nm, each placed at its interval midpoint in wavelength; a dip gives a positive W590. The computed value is 0.93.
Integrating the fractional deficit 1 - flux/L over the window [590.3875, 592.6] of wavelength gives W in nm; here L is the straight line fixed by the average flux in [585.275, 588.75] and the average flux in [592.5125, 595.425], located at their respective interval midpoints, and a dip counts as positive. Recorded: 0.23 nm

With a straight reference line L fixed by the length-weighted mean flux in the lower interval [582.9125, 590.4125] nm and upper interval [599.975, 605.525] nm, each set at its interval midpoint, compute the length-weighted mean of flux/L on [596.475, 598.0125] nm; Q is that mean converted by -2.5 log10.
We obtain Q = 0.059 mag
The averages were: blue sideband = 15.1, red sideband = 18.6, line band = 16.5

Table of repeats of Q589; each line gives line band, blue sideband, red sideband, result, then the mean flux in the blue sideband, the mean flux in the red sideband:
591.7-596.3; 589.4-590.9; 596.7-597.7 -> -0.113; 11.1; 16.7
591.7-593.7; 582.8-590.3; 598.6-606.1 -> 0.078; 15.2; 18.6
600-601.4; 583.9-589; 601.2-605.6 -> 0.050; 15.9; 19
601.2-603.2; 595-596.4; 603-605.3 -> 0.016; 15.2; 19.5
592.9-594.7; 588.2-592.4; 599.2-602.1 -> -0.158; 11.9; 18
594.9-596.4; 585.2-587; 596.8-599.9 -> 0.090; 15.7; 17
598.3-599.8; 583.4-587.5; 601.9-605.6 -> 0.072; 17.5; 19.1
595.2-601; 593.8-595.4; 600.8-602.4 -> 0.023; 16.2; 17.9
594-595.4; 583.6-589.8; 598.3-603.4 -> 0.026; 15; 17.9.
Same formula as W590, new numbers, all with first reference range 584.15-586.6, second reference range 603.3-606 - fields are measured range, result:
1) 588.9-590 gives 0.61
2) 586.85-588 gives 0.13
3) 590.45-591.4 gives 0.22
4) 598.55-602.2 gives 0.25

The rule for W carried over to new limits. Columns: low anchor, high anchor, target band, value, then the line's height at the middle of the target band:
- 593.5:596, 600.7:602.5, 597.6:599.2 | 0.04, 17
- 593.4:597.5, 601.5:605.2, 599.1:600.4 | -0.03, 17.7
